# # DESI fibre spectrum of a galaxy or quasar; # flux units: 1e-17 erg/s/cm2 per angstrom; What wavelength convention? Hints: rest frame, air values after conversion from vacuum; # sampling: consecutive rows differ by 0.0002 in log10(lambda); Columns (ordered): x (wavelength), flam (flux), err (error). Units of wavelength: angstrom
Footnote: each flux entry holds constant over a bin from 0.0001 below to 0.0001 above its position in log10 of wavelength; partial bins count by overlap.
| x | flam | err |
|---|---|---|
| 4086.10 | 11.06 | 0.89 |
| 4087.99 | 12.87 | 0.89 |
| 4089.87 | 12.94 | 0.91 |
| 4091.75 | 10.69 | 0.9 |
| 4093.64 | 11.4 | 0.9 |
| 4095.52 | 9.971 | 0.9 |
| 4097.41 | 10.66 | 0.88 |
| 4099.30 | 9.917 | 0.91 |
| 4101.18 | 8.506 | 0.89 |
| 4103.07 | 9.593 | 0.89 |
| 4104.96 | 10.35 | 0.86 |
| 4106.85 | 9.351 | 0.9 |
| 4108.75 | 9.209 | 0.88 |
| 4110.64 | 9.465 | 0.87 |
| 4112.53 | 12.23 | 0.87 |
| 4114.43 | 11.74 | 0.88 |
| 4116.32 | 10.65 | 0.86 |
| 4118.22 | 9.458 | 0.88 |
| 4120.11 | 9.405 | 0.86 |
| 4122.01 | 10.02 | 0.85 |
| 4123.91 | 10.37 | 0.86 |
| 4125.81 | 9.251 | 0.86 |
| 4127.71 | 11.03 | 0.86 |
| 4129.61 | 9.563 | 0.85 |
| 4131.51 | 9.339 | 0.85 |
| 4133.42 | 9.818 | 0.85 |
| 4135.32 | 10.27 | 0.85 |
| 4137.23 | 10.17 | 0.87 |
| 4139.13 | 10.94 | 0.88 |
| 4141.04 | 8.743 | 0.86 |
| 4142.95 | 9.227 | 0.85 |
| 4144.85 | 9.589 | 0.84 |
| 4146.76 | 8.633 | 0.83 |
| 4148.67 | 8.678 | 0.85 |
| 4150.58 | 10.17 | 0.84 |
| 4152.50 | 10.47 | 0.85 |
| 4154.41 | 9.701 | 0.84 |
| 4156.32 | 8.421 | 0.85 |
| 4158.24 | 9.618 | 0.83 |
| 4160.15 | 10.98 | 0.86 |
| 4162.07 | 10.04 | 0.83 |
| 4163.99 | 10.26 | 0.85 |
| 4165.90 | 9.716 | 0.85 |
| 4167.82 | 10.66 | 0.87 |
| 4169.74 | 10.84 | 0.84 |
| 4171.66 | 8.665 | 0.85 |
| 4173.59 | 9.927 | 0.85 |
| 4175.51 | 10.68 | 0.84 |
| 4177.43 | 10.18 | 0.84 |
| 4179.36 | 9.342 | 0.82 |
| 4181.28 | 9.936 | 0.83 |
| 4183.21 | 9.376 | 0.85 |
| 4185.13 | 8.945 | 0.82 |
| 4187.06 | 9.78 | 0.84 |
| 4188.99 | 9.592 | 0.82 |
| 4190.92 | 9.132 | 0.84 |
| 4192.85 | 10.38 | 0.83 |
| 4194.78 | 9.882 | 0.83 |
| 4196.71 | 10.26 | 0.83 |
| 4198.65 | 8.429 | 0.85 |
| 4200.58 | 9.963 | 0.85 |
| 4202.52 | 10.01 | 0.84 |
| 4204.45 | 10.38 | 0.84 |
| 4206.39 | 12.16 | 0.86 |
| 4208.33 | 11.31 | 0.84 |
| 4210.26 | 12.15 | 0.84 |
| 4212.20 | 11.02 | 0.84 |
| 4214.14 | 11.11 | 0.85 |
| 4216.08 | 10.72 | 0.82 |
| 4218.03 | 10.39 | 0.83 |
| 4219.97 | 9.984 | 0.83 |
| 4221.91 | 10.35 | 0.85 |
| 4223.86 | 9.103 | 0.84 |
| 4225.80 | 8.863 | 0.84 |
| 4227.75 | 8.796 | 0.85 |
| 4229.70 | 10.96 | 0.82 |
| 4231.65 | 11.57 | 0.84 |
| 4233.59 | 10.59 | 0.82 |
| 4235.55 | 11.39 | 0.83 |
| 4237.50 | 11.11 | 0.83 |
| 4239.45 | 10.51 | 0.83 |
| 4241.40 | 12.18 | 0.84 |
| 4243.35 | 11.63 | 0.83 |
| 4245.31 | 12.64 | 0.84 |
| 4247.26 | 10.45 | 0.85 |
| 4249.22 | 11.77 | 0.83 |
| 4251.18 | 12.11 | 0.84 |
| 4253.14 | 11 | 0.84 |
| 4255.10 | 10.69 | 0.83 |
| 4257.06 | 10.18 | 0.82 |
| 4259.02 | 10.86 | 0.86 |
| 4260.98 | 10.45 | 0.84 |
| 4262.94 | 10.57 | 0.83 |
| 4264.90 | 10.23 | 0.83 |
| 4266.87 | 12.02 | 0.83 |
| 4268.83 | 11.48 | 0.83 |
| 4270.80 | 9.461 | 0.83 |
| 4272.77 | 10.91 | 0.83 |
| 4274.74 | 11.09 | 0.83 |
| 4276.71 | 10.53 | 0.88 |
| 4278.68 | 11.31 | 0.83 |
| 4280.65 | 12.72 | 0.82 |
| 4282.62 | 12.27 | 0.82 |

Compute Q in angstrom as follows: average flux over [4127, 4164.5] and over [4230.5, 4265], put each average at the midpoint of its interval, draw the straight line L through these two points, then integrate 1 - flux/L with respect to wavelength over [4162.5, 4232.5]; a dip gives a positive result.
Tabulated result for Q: 2.2 angstrom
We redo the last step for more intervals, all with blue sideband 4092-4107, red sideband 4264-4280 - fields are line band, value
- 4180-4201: 1.8 angstrom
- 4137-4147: 0.7 angstrom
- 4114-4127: 0.1 angstrom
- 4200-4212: -0.5 angstrom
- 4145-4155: 0.7 angstrom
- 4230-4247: -1.0 angstrom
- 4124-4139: 0.3 angstrom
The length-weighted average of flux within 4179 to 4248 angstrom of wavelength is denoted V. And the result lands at 10.4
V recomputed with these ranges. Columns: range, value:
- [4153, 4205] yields 9.82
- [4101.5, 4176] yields 9.91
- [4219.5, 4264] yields 10.8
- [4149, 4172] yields 9.96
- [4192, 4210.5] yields 10.4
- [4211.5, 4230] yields 10.1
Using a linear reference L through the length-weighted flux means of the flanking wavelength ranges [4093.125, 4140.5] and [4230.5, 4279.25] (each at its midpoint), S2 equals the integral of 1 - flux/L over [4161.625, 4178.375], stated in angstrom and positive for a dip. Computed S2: 0.6 angstrom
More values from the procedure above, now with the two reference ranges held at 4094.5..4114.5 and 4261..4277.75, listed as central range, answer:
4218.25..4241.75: 0.4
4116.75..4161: 1.9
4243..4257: -0.9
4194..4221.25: -0.2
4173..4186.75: 0.8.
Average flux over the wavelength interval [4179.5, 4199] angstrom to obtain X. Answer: 9.6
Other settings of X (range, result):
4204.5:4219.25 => 11.2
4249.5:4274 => 10.9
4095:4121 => 10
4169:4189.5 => 9.74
